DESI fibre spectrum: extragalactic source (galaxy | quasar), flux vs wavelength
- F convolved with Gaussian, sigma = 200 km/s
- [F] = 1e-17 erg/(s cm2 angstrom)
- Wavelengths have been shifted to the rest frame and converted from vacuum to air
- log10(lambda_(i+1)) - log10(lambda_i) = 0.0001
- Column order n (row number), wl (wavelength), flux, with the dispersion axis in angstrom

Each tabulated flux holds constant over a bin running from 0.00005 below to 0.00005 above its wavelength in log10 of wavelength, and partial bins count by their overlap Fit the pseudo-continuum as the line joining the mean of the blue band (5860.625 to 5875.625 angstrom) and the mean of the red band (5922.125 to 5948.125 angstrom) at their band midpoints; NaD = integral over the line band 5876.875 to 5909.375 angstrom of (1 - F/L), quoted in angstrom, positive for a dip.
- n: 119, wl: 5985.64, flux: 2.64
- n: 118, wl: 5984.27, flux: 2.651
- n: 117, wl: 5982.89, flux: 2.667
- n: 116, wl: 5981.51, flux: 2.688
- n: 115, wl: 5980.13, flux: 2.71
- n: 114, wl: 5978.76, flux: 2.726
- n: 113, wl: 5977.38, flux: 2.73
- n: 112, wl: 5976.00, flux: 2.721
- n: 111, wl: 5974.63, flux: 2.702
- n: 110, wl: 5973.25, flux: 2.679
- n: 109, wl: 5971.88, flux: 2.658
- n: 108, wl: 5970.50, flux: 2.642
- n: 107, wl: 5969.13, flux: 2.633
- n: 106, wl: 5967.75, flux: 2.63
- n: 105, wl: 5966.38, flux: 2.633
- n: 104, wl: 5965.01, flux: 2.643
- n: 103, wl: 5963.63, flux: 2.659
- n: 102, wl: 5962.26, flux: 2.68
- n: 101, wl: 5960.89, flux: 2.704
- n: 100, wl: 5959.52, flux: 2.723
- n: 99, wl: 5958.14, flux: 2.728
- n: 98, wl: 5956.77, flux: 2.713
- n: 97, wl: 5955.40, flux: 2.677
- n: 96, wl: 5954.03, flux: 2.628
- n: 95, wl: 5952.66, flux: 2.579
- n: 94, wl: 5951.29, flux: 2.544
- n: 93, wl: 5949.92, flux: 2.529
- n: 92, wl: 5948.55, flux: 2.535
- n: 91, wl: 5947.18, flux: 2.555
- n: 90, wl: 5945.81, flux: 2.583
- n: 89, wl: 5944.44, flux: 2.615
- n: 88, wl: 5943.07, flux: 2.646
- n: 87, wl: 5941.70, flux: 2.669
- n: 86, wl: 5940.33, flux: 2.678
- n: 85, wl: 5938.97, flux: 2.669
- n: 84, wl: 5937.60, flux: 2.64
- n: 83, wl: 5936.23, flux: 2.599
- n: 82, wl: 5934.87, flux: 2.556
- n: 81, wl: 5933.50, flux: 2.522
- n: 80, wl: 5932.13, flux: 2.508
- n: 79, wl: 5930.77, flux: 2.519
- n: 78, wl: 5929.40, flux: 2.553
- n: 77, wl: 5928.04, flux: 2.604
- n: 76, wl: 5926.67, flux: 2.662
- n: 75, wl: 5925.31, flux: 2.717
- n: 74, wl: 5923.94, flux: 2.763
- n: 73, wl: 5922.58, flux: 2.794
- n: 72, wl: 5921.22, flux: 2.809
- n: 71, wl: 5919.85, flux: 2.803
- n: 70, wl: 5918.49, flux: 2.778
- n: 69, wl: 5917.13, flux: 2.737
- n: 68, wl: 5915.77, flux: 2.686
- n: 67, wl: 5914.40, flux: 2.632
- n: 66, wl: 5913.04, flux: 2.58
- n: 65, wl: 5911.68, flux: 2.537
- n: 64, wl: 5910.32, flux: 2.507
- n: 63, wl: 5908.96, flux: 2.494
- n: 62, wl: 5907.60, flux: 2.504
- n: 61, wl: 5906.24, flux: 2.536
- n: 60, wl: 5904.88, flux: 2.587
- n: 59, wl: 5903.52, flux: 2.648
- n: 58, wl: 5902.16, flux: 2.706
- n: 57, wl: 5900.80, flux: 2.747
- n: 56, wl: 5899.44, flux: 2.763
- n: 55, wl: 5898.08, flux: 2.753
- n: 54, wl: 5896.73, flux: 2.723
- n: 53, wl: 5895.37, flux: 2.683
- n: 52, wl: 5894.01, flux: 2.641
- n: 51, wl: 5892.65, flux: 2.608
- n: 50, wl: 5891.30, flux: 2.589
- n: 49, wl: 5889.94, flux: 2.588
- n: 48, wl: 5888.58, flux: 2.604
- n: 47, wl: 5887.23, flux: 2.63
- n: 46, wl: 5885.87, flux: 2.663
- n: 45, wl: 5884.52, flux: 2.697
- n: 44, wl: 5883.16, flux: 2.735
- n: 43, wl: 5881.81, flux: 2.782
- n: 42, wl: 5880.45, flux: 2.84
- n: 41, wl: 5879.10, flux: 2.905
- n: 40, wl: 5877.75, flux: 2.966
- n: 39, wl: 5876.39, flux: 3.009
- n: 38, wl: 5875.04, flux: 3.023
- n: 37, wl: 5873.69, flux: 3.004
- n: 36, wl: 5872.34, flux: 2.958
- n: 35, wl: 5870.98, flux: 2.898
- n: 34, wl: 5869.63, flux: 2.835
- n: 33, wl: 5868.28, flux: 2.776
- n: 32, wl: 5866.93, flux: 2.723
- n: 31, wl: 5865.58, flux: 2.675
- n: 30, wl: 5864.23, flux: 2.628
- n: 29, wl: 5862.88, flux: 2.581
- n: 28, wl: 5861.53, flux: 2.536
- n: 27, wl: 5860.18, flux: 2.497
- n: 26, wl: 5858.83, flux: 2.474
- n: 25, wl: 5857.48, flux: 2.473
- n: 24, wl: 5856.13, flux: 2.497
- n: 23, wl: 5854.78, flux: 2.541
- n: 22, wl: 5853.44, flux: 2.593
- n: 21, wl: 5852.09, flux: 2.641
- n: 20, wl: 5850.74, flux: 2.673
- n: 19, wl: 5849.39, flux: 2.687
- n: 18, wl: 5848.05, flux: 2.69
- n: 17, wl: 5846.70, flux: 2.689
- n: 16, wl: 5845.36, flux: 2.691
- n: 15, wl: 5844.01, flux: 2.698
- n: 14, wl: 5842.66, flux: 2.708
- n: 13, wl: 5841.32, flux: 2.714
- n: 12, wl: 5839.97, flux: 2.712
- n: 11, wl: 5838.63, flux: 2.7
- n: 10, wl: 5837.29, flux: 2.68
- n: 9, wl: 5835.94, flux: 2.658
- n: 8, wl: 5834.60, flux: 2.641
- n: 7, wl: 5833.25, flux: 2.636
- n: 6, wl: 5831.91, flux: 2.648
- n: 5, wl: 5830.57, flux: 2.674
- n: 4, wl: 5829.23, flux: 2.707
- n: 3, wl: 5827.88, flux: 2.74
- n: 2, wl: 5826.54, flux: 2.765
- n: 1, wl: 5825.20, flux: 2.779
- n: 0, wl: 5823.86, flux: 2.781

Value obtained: 0.4 angstrom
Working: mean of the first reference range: 2.78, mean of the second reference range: 2.62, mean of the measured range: 2.69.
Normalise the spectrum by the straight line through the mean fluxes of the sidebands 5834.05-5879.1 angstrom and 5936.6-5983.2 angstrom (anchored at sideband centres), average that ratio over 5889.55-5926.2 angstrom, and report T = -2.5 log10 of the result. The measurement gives 0.01 mag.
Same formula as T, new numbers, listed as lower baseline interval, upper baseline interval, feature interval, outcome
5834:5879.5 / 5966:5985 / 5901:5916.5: 0.04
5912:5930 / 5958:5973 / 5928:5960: 0.03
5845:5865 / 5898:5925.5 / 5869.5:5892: -0.07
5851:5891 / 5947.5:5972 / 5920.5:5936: 0.01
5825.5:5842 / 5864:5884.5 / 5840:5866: 0.06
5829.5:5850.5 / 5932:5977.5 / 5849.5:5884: -0.02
